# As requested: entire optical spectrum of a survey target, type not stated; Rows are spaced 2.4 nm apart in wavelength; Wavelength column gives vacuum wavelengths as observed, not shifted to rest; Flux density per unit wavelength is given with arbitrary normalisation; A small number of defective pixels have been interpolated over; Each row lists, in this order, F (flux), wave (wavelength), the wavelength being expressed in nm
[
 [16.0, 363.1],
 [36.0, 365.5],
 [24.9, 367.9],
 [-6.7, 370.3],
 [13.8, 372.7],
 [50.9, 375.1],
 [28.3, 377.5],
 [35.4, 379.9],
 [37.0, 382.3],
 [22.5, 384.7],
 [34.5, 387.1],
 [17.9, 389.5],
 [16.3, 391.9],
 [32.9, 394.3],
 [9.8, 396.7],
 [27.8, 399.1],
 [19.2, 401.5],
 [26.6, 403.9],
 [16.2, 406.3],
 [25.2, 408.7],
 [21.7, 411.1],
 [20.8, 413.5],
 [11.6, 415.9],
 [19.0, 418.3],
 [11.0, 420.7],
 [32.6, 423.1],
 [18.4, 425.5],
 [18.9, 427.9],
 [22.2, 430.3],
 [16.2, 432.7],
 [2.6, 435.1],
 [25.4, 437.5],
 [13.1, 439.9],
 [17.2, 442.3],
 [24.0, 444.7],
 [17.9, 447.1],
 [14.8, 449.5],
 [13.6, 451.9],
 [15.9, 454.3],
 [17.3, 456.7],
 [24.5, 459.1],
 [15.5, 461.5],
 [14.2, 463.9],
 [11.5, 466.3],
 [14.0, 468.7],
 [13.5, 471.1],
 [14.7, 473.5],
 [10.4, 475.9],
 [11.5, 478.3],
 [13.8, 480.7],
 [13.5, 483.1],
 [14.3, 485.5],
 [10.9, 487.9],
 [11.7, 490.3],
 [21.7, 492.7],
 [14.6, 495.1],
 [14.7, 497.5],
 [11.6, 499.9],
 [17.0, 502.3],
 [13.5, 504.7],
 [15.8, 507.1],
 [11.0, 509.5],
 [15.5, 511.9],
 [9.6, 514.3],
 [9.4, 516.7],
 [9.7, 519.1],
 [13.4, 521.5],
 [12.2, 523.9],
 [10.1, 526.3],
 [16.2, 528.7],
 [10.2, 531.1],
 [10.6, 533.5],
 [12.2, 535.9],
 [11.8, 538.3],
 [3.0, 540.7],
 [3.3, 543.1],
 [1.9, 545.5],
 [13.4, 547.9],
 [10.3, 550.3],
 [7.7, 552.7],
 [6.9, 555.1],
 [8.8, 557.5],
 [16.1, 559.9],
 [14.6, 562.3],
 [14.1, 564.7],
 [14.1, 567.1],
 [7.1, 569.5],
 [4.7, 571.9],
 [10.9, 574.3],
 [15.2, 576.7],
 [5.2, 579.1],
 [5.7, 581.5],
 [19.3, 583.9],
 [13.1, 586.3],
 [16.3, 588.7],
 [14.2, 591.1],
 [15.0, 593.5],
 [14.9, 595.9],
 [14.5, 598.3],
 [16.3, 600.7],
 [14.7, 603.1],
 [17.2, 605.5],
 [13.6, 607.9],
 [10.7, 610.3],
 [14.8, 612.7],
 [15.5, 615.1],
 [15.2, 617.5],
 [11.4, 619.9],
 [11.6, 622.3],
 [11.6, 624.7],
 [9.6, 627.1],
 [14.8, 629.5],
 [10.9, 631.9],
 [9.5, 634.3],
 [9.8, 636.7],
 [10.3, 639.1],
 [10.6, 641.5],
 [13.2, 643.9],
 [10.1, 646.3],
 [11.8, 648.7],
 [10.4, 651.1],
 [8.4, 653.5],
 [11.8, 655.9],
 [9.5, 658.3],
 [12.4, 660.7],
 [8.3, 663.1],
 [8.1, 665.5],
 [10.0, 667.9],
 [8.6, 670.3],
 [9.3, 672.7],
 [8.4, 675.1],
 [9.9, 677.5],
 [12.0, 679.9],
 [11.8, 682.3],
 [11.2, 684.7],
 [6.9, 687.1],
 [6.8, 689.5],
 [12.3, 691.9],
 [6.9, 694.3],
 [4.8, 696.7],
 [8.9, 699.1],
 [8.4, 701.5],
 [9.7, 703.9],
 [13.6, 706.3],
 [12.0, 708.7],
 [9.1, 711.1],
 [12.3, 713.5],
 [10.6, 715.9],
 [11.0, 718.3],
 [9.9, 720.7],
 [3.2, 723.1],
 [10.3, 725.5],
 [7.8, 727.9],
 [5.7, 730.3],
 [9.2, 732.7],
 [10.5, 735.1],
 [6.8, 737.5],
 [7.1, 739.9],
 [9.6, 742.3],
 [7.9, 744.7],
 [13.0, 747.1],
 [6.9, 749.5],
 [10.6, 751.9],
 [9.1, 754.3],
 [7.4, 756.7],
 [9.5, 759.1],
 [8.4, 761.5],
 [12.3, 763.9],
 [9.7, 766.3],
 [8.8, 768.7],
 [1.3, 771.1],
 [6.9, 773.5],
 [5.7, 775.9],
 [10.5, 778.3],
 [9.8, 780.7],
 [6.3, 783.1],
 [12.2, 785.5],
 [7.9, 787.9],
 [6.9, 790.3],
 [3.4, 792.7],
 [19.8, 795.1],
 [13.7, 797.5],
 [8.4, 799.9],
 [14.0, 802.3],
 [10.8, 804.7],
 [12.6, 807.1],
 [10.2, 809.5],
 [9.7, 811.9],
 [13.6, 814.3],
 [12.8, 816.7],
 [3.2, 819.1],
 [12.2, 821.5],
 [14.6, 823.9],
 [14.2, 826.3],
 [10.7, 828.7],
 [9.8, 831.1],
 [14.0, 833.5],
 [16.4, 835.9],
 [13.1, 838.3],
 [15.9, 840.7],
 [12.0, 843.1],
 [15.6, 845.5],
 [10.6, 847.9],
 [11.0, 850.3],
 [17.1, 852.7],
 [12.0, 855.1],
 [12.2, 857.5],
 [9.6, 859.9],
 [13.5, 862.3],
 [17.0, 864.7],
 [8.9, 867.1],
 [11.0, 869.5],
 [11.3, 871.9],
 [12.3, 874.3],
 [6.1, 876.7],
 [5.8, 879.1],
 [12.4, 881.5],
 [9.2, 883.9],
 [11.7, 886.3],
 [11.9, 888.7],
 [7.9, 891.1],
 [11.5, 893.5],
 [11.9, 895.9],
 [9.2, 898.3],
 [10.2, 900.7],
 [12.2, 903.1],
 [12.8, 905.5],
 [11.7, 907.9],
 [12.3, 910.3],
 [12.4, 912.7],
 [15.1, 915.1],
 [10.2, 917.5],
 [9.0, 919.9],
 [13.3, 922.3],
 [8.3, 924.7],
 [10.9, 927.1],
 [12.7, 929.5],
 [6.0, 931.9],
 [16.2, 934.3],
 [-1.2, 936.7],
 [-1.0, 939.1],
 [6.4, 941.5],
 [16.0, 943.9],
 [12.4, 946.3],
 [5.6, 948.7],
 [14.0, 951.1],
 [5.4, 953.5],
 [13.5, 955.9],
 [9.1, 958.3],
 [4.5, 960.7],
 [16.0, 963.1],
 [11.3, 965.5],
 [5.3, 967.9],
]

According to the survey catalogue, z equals 1.13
